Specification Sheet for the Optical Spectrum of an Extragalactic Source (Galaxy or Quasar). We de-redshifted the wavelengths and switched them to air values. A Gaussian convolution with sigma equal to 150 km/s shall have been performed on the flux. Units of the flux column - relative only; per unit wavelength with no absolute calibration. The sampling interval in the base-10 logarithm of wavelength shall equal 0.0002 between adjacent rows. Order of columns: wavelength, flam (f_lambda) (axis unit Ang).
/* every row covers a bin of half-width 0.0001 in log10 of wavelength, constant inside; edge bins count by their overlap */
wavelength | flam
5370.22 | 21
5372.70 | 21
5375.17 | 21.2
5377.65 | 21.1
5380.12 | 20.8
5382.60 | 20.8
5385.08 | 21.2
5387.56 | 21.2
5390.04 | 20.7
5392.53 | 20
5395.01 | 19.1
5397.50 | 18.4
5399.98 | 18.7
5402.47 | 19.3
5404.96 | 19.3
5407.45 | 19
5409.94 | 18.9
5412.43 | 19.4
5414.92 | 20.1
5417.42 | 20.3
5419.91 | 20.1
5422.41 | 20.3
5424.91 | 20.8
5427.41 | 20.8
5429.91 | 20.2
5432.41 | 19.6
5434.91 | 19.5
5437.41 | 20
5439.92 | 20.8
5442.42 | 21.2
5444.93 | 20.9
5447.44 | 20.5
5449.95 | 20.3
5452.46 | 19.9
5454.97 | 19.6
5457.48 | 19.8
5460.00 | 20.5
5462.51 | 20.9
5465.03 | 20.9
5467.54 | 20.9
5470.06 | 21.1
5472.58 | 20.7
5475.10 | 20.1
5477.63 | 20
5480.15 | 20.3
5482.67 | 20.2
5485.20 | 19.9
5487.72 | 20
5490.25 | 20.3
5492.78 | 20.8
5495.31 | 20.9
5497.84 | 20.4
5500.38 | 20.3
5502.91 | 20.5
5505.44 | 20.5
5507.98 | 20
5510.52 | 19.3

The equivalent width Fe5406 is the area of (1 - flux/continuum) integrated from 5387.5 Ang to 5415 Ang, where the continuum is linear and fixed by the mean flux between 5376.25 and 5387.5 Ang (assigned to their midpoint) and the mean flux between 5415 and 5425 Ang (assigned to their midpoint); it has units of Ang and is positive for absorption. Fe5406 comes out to 1.6 Ang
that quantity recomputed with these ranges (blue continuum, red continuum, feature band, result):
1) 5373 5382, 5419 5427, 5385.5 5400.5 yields 0.7 Ang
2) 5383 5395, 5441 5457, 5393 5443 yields 1.8 Ang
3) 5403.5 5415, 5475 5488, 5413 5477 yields -2.3 Ang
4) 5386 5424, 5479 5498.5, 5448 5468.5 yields -0.2 Ang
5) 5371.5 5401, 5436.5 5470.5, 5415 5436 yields 0.3 Ang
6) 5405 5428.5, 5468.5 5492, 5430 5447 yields -0.2 Ang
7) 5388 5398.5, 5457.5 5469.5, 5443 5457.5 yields 0.2 Ang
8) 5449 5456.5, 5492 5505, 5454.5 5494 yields -0.3 Ang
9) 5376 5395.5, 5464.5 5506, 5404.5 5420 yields 0.8 Ang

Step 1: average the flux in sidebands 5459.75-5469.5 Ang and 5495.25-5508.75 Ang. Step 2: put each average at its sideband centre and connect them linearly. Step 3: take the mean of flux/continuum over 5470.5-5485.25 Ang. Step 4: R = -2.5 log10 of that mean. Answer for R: 0.02 mag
